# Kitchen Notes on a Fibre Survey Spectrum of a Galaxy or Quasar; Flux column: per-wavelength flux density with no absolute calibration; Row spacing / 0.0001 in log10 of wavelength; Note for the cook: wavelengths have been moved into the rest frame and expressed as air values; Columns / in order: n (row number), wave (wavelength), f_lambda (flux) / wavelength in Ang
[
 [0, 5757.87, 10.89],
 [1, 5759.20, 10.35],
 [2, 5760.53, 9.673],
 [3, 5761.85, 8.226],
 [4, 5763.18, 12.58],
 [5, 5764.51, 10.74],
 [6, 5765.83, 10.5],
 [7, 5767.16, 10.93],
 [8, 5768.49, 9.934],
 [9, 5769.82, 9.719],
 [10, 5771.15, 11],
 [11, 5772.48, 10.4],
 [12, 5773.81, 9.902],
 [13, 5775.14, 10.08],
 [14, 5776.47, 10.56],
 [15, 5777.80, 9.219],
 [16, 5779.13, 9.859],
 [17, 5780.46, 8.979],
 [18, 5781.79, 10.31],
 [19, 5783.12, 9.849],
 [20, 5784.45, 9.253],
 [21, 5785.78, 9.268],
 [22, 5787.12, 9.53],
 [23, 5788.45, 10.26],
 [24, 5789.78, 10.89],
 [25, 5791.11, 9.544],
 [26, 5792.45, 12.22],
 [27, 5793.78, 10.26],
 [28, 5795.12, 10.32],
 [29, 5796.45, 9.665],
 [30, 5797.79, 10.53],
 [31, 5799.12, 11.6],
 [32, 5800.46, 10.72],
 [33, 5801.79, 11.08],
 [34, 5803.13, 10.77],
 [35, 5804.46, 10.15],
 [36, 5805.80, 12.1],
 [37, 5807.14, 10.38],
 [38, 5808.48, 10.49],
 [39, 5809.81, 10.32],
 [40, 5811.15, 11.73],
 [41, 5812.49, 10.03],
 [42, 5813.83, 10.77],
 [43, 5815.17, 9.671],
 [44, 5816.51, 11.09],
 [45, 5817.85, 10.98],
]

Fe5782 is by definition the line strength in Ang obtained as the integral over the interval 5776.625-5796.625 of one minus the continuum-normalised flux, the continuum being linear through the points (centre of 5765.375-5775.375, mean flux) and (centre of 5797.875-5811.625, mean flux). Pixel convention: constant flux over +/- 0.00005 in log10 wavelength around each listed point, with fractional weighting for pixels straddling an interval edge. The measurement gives 1.15 Ang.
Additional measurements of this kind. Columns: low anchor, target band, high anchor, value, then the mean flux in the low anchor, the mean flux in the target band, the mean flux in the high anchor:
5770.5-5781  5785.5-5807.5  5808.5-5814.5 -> -0.35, 10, 10.6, 10.7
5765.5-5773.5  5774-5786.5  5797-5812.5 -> 0.96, 10.4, 9.72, 10.8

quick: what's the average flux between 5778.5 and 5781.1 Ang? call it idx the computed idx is 9.42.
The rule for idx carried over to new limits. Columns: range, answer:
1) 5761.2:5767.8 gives 10.6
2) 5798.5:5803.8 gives 11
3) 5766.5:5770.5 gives 10.2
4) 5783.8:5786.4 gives 9.27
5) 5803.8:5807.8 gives 10.9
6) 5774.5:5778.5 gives 9.95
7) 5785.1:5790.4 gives 9.98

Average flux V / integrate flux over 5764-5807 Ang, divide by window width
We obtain 10.3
